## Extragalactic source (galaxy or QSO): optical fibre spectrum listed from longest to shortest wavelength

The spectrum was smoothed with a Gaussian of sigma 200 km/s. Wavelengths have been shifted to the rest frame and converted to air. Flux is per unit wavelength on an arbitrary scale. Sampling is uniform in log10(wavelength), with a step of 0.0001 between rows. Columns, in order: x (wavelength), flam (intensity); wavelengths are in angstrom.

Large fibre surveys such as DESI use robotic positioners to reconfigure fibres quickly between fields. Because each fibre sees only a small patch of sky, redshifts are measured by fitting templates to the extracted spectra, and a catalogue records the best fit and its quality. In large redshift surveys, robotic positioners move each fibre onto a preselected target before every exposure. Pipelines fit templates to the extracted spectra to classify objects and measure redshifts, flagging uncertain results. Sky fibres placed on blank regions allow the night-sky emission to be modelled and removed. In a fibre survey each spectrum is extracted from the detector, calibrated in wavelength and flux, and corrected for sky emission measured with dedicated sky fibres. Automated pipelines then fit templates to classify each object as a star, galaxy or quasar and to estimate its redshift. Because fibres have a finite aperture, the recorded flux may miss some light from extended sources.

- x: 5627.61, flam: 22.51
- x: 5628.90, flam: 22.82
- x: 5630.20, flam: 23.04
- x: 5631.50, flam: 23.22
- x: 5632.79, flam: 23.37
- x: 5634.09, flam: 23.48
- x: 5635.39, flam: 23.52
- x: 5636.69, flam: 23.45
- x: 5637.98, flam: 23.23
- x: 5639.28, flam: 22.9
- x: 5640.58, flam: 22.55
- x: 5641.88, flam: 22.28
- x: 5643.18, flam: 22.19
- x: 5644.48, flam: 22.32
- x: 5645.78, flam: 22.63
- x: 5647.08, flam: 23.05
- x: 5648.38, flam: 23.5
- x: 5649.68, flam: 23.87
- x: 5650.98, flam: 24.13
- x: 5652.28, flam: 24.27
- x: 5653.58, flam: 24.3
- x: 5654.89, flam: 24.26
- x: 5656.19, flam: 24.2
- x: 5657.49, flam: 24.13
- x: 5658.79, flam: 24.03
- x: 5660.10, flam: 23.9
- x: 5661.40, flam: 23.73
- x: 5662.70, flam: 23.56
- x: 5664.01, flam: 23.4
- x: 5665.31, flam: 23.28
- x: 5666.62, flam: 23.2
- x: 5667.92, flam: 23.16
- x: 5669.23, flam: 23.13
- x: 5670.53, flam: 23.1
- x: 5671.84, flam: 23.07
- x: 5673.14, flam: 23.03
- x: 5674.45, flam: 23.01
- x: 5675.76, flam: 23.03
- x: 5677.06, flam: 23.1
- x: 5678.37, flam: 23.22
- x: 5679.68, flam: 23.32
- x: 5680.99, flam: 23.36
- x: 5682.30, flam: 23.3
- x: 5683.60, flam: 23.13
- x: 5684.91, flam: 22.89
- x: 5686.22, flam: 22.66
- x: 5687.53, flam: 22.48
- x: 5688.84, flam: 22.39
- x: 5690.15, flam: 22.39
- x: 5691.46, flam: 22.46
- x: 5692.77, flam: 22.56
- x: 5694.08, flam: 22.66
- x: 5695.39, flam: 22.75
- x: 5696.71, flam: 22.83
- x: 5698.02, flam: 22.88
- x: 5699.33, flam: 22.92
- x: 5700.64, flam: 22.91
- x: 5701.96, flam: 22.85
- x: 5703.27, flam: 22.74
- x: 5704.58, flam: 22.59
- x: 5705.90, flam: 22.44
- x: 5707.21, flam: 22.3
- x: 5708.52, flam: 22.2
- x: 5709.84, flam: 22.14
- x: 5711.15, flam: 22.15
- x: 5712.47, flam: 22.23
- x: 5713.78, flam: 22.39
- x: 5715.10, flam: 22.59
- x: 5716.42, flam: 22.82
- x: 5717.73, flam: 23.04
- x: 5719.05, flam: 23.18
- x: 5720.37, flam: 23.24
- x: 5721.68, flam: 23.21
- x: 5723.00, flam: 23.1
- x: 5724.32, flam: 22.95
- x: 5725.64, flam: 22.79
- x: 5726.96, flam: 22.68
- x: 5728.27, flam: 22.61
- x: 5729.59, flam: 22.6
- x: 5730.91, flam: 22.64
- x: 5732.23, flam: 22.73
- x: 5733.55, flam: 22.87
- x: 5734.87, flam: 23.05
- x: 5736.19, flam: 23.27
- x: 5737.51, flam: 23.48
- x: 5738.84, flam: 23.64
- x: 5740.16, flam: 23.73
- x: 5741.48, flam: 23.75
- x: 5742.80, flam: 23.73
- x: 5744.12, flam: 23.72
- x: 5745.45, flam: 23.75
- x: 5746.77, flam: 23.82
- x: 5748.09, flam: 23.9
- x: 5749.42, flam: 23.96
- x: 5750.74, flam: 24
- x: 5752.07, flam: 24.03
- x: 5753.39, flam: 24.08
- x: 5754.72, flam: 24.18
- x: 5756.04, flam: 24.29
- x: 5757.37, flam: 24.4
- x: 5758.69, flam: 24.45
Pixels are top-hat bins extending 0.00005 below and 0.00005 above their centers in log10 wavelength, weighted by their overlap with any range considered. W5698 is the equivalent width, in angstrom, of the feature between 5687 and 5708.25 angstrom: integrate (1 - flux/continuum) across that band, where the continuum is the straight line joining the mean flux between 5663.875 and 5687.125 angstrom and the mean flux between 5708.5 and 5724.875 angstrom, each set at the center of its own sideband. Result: 0.3 angstrom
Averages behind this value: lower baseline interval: 23.1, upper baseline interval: 22.7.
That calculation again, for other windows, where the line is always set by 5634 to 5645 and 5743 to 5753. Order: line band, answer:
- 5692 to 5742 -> 1.6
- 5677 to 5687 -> 0.1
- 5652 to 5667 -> -0.5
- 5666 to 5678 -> 0.0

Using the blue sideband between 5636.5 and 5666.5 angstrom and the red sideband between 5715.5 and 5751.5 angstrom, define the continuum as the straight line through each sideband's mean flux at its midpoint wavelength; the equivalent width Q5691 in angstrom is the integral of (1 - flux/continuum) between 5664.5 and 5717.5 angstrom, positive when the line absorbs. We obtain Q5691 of 1.3 angstrom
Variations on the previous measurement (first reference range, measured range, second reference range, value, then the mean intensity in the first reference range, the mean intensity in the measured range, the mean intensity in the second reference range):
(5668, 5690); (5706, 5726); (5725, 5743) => 0.3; 23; 22.7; 23.1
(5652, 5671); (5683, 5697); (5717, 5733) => 0.4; 23.7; 22.6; 22.9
